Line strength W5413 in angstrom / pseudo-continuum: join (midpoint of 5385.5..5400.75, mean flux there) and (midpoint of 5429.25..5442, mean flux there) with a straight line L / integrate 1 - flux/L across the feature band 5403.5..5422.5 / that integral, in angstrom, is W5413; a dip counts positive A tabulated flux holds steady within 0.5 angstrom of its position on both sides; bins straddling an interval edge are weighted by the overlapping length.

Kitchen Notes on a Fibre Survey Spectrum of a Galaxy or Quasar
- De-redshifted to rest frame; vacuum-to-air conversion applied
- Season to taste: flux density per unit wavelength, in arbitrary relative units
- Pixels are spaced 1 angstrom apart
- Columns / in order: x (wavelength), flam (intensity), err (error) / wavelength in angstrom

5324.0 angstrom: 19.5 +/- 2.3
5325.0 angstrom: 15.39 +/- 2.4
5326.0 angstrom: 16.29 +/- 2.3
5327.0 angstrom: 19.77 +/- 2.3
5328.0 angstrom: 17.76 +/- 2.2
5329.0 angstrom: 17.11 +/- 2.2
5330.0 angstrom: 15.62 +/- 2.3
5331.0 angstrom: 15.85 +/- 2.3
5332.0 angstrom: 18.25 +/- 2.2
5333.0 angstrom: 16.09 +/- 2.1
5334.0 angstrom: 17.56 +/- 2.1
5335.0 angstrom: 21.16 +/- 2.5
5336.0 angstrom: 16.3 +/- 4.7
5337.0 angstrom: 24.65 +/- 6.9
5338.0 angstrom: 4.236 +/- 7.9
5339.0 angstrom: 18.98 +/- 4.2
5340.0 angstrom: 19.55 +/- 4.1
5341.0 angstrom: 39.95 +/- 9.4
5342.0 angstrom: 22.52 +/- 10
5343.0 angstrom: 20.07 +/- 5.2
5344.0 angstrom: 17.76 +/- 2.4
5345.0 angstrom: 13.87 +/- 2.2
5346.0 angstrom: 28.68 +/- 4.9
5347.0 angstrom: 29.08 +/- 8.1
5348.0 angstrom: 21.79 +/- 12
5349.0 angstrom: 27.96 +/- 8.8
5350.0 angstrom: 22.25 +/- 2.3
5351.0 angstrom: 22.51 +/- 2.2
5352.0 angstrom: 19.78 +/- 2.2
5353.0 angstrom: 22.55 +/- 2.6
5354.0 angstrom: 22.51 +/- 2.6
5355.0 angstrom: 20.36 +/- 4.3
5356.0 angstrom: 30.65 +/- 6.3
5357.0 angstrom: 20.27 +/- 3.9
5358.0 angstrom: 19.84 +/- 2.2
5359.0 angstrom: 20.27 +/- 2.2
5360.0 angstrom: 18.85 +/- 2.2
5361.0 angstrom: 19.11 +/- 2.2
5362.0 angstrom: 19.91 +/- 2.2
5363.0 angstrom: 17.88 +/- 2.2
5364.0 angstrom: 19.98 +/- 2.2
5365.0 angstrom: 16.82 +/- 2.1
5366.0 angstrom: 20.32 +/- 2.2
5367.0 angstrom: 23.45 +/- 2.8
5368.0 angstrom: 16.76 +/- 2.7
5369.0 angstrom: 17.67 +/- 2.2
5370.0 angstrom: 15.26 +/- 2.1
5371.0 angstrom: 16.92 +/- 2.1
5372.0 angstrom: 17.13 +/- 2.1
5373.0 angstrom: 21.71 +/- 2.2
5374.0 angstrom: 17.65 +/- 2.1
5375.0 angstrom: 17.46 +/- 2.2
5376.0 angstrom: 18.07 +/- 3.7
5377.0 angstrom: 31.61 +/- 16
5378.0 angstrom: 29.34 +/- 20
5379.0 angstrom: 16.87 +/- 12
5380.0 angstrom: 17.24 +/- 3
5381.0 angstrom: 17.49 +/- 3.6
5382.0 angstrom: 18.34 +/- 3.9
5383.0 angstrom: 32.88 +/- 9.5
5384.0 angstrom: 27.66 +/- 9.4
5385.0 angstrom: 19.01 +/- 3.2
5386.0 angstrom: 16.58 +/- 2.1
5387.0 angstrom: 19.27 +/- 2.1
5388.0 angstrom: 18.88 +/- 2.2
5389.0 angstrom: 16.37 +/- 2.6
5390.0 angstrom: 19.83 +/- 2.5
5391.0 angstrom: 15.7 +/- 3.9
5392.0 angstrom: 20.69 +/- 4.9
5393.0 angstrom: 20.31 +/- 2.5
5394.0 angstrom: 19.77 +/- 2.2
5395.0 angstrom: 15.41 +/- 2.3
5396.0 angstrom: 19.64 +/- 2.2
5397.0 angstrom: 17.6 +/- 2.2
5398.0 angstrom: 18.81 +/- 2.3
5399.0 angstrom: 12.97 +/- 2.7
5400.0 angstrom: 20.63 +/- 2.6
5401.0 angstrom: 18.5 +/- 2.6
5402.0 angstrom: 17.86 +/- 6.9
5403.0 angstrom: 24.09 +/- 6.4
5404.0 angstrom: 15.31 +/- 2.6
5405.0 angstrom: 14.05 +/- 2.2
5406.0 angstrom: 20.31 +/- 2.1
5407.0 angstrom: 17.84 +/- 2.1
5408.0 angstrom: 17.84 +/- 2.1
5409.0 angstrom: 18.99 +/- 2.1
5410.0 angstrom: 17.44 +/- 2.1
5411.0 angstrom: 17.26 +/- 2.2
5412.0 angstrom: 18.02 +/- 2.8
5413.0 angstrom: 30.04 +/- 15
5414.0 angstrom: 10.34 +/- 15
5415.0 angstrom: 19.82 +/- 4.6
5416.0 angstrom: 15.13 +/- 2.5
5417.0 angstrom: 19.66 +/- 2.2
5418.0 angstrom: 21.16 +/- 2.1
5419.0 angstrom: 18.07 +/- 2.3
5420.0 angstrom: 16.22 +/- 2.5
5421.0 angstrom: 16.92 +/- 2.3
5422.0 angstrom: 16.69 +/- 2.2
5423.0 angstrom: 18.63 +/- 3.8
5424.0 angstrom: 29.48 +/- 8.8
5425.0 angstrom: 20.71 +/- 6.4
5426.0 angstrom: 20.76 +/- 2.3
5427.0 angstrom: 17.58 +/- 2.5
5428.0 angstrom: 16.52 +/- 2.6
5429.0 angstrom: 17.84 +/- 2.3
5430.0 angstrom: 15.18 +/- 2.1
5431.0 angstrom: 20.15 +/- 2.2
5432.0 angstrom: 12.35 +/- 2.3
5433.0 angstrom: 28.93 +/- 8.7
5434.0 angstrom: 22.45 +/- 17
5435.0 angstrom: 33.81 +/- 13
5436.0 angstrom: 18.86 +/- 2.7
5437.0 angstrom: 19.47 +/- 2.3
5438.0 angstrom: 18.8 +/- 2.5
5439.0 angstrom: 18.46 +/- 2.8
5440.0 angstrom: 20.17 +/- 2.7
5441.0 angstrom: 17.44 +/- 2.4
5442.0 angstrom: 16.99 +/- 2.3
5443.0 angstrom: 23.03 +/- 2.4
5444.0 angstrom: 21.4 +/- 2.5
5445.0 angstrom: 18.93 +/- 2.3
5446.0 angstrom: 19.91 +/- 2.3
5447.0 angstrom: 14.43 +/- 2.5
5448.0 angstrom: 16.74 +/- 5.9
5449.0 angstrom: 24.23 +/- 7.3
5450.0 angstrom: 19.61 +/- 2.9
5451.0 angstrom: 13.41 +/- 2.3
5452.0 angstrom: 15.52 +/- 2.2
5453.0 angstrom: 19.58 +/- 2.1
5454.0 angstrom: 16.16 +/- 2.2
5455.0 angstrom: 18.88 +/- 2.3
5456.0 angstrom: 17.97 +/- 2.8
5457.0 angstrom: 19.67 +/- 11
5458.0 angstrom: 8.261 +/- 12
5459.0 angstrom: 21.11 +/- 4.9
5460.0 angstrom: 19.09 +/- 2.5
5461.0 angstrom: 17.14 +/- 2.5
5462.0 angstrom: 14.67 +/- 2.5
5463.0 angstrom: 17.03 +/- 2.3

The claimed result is 1.2 angstrom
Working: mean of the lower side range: 18.2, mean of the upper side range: 20.3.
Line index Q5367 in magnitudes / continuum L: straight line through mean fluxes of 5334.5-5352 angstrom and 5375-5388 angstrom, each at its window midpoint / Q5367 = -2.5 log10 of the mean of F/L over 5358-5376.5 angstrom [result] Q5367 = 0.167 mag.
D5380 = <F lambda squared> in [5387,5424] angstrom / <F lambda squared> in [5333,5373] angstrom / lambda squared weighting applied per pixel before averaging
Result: 0.91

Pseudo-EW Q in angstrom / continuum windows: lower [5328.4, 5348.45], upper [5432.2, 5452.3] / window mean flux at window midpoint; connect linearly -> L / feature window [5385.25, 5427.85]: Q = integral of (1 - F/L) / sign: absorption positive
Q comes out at 3.0 angstrom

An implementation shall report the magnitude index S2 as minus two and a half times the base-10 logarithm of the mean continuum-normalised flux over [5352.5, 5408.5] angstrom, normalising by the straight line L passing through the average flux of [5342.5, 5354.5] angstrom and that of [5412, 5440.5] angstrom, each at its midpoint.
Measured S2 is 0.09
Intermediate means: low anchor 22.4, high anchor 19.8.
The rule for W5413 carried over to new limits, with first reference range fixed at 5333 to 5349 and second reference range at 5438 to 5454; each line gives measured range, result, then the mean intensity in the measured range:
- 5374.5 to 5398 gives -0.2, 20.2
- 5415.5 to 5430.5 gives 0.3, 18.7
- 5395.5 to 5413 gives 1.1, 18.4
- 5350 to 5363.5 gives -0.3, 21.2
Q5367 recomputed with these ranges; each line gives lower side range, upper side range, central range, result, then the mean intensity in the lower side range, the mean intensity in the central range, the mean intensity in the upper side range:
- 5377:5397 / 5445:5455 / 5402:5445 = -0.03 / 20.3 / 19.4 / 17.8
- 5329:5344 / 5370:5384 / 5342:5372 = -0.04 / 19.2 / 20.8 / 21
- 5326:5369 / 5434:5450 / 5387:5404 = 0.10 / 20.4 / 18.5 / 20.2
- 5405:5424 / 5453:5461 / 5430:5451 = -0.12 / 18.5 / 20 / 17.4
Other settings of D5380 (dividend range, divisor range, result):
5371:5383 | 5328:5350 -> 1.03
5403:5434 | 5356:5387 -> 0.94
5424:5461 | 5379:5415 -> 1.03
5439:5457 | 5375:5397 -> 0.93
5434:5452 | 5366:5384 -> 0.98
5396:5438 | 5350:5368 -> 0.94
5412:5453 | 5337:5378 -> 0.95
